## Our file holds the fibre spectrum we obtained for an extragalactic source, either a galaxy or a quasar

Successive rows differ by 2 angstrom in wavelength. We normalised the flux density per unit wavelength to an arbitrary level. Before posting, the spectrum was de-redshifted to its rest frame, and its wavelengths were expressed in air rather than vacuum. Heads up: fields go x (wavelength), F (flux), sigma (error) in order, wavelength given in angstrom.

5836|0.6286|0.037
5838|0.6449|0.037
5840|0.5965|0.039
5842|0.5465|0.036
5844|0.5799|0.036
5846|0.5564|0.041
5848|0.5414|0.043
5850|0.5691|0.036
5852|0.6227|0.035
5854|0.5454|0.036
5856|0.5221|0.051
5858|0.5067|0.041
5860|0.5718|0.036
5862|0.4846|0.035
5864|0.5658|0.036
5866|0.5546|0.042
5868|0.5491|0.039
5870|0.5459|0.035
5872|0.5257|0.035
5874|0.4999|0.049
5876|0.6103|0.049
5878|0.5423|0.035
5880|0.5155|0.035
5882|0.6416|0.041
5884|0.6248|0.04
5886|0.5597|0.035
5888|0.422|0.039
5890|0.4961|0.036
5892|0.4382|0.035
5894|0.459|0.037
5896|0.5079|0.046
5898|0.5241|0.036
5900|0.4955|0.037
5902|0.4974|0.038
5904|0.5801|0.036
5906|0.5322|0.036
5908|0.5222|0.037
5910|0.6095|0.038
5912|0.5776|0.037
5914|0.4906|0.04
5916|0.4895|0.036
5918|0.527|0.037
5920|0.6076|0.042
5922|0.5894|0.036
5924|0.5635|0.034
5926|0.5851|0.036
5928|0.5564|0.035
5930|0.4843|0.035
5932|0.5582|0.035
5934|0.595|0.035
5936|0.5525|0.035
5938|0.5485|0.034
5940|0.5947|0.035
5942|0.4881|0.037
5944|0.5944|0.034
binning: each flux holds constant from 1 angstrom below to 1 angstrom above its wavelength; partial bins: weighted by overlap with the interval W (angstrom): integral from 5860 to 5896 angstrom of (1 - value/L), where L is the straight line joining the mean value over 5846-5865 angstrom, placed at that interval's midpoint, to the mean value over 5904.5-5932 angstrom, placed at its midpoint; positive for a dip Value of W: 1.10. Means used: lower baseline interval 0.548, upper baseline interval 0.55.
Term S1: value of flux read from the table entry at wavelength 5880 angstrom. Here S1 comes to 0.5155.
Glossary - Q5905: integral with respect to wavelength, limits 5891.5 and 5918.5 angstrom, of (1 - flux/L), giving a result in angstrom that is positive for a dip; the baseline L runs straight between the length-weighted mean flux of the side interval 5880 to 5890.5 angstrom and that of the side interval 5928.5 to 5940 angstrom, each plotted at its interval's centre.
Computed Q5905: 1.50 angstrom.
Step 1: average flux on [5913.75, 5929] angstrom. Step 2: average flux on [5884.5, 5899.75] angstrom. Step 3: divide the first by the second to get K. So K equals 1.1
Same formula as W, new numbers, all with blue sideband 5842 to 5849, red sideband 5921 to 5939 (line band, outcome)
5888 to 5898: 1.50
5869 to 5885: -0.15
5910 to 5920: 0.36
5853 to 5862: 0.43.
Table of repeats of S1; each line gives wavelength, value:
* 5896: 0.5079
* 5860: 0.5718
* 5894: 0.459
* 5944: 0.5944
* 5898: 0.5241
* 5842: 0.5465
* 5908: 0.5222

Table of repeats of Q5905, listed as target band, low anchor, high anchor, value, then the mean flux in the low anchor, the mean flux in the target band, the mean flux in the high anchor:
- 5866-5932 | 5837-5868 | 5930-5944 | 2.31 angstrom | 0.56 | 0.537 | 0.554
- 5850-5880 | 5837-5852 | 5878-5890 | 0.89 angstrom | 0.579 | 0.546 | 0.547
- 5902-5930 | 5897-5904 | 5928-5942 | -1.04 angstrom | 0.516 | 0.552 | 0.551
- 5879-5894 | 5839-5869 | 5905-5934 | 0.79 angstrom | 0.554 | 0.524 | 0.551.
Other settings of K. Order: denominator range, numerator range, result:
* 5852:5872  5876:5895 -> 0.97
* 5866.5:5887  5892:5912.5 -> 0.94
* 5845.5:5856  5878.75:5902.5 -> 0.92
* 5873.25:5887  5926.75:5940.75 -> 0.97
